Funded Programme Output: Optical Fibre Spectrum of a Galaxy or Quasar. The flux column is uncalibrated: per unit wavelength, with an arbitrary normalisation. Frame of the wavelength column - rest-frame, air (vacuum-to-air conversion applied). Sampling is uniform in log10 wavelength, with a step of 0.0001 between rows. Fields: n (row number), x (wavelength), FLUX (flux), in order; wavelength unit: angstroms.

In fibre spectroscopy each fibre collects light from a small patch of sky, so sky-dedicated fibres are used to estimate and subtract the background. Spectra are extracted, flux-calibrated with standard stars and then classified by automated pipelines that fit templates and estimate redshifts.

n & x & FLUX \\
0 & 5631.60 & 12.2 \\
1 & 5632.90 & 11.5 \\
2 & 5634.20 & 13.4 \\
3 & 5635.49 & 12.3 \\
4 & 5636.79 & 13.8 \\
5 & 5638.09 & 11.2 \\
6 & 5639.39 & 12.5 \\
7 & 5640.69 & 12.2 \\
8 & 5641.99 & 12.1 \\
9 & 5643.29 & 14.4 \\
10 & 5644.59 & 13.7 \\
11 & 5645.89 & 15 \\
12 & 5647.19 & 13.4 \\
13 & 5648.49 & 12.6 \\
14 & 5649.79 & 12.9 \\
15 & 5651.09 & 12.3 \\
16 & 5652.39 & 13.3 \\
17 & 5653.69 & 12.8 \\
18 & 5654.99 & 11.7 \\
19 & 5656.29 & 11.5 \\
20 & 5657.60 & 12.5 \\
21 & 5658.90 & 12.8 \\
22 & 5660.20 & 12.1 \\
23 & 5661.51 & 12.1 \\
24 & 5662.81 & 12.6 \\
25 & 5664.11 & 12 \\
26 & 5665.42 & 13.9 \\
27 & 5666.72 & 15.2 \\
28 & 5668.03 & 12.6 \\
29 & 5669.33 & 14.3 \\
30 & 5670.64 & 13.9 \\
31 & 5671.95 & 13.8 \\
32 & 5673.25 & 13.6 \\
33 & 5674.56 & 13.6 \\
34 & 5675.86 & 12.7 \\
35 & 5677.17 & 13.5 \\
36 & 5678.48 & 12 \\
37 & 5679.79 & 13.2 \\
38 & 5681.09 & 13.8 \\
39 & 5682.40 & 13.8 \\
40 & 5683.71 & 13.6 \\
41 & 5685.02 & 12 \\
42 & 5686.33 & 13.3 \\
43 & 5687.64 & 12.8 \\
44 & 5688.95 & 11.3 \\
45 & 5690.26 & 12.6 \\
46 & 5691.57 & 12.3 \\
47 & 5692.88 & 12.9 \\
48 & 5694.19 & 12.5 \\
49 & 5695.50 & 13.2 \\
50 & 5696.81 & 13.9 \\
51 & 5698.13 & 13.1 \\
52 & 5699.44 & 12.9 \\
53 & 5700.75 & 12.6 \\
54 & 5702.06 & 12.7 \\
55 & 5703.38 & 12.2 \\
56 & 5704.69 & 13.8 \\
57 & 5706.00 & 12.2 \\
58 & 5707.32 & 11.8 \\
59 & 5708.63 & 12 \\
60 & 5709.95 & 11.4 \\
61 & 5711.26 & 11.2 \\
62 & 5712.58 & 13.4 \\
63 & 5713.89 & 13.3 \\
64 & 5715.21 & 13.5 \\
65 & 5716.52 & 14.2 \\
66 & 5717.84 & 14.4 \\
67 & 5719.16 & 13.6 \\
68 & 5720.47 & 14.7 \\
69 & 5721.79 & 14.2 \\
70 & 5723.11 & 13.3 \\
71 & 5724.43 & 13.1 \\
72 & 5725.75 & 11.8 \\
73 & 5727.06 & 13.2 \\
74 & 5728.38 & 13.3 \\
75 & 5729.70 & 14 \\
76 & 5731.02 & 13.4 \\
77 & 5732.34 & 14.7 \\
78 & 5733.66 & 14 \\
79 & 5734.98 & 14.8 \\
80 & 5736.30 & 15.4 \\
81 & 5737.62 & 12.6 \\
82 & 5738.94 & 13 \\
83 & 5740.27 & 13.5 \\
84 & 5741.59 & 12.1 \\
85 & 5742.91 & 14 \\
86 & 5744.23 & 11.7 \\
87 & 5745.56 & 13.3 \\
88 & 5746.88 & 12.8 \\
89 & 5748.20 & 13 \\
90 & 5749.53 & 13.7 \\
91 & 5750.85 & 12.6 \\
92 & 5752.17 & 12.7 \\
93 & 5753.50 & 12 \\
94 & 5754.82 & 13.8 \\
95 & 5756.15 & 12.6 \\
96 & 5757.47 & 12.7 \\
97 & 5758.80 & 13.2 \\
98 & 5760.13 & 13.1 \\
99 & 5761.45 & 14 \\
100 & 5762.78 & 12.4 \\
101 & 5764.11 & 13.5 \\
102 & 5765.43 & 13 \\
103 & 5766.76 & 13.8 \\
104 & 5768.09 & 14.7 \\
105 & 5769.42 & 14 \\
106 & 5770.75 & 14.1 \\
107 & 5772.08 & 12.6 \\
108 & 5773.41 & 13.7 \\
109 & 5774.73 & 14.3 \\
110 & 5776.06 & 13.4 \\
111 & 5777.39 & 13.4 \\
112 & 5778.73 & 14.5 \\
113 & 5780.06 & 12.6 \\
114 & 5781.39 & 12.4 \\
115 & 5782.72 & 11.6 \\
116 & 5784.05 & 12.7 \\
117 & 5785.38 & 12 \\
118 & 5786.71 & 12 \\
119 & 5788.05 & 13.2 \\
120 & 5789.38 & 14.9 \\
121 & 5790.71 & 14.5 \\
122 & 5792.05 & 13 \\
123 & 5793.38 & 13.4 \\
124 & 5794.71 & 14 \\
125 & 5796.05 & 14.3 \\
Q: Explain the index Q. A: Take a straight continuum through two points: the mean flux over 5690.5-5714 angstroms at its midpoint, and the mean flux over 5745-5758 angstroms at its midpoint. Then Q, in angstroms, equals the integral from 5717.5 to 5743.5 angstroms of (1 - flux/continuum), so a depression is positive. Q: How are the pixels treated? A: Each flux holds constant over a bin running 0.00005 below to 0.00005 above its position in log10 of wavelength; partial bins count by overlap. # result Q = -1.7 angstroms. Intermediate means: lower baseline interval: 12.6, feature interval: 13.6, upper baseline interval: 12.9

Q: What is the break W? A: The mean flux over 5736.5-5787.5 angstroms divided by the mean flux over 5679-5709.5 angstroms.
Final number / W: 1.0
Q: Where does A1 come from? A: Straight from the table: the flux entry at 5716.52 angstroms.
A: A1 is 14.2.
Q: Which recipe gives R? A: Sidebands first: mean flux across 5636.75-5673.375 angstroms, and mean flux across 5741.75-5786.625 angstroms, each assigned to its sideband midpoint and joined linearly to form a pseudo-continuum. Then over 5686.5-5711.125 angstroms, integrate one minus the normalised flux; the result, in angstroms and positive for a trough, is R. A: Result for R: 0.9 angstroms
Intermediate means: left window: 13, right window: 13.1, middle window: 12.6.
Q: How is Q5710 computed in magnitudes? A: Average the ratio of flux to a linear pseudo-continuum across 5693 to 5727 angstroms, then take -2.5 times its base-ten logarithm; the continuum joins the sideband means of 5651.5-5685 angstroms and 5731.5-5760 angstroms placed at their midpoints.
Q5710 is 0.01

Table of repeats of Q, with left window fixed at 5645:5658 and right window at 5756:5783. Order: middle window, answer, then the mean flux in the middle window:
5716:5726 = -0.5 angstroms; 13.7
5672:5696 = 0.0 angstroms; 13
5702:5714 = 0.7 angstroms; 12.3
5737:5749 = 0.3 angstroms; 12.9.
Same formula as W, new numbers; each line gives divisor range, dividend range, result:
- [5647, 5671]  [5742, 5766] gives 1.01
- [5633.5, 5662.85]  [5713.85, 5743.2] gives 1.07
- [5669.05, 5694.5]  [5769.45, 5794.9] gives 1.02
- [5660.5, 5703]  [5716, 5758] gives 1.02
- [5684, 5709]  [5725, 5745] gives 1.06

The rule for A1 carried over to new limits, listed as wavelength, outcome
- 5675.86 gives 12.7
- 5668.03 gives 12.6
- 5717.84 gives 14.4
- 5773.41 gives 13.7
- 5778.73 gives 14.5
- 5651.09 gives 12.3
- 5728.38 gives 13.3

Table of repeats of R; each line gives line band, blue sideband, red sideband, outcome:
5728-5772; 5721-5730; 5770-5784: -0.39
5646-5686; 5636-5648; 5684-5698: -0.36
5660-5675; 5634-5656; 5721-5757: -0.41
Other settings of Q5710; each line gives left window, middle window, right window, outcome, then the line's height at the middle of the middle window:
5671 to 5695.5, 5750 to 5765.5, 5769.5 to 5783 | 0.024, 13.3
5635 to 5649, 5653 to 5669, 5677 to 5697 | 0.023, 13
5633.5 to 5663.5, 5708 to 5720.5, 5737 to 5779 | -0.005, 13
